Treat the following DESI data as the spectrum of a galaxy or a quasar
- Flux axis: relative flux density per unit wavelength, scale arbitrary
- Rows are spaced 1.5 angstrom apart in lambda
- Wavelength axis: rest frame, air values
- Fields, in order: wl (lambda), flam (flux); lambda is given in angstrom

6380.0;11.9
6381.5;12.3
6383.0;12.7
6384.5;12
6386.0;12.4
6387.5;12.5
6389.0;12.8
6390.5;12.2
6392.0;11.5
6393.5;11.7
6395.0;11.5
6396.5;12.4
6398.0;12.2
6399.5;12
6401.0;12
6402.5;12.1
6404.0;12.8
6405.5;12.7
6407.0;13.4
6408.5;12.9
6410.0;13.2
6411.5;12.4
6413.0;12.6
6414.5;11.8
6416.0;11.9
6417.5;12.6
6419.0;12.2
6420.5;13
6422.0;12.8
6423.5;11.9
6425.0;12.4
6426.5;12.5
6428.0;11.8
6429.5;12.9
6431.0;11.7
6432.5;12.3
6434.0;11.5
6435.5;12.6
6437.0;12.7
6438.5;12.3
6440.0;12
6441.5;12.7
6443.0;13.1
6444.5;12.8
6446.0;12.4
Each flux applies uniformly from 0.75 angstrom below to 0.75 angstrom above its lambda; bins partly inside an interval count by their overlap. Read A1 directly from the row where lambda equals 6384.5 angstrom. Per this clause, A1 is 12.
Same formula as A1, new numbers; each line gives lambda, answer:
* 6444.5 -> 12.8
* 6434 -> 11.5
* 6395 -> 11.5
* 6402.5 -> 12.1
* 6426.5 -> 12.5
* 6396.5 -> 12.4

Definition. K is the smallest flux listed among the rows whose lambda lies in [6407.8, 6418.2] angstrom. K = 11.8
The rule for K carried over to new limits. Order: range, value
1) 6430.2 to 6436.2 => 11.5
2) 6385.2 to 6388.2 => 12.4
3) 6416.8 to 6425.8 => 11.9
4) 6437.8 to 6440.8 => 12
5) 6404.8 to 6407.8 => 12.7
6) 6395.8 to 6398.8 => 12.2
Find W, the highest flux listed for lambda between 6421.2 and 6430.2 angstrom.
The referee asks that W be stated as 12.9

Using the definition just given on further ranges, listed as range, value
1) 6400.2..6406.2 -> 12.8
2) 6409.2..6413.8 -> 13.2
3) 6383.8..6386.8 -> 12.4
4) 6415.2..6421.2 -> 13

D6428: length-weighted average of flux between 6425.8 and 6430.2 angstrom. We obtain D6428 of 12.4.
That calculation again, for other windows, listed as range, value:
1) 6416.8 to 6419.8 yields 12.4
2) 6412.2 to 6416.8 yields 12.1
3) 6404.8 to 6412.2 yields 12.9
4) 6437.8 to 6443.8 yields 12.5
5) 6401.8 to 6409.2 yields 12.8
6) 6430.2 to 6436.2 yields 12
